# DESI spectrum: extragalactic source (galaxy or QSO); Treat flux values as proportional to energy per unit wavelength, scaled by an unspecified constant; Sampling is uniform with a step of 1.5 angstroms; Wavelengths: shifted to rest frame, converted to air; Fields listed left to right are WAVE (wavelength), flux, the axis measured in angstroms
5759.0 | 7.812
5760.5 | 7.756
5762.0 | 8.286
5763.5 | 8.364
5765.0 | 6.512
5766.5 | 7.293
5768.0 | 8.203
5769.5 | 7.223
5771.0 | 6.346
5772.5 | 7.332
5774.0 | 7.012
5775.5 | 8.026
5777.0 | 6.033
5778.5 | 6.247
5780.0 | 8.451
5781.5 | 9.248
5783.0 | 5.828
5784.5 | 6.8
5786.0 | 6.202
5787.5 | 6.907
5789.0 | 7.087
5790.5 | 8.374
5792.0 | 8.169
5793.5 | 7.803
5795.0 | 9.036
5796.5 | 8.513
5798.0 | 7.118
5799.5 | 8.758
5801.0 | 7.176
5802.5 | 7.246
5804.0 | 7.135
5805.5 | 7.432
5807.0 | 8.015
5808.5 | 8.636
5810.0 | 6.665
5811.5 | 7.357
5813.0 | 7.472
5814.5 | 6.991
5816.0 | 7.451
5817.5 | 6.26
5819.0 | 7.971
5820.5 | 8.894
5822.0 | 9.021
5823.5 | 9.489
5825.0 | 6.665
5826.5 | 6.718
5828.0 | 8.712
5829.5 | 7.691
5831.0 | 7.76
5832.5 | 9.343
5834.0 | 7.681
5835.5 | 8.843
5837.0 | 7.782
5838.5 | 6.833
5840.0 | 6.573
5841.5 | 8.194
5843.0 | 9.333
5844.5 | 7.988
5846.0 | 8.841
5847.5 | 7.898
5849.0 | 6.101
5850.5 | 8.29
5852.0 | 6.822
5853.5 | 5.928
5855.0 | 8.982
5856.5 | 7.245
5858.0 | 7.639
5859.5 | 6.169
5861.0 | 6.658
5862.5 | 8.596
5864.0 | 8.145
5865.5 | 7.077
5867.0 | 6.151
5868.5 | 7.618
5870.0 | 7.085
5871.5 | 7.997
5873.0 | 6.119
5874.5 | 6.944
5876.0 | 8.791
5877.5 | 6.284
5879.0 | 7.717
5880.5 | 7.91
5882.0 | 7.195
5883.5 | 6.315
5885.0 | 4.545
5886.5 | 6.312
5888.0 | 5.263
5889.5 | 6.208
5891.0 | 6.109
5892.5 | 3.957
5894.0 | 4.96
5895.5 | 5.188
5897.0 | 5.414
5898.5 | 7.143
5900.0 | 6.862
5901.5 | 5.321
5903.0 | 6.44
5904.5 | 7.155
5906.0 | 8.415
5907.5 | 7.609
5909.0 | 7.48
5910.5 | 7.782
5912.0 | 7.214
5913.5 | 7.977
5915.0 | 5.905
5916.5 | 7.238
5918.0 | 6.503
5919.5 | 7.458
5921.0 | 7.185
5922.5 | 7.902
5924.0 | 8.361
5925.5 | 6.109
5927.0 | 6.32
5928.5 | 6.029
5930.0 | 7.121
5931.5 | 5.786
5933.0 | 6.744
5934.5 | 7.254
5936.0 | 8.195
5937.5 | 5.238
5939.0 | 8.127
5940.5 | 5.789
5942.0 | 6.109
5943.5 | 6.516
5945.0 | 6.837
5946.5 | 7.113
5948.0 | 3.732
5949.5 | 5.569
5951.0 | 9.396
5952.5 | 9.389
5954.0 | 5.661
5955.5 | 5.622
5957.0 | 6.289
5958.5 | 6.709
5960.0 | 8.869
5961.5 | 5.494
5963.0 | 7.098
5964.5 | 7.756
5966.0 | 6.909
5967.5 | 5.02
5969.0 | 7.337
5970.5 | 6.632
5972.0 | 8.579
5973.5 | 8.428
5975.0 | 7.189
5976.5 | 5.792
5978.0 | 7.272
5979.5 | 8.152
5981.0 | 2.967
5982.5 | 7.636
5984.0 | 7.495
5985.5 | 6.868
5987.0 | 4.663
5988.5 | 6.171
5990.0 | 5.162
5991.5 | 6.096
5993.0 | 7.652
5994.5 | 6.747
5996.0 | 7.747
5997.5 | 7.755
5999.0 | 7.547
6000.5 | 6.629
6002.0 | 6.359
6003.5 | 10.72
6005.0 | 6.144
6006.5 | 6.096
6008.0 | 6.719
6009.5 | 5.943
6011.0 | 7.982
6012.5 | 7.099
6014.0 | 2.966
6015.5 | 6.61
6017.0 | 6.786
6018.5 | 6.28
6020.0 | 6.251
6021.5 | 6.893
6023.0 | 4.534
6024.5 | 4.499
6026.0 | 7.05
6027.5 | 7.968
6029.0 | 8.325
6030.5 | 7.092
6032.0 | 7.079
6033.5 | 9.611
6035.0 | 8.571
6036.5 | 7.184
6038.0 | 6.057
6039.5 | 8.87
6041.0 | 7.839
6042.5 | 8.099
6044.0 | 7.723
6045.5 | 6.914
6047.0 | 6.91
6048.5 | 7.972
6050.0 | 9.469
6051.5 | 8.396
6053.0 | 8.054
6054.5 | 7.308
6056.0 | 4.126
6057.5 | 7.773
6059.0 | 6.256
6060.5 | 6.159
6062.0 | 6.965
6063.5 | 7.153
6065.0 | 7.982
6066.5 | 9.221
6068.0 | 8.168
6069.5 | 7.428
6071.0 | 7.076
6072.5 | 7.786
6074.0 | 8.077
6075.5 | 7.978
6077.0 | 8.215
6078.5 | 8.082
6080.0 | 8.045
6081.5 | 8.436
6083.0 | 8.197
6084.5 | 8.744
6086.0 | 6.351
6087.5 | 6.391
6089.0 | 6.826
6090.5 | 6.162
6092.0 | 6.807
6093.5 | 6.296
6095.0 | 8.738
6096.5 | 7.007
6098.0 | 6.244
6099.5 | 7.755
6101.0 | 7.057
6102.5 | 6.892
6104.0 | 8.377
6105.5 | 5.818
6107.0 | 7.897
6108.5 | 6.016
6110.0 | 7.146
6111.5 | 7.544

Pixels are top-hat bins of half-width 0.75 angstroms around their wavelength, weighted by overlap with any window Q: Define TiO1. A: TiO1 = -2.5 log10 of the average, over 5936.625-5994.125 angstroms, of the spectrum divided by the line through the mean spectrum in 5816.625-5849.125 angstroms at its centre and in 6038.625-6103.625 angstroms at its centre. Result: 0.16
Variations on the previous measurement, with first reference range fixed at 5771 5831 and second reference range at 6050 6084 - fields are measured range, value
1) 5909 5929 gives 0.07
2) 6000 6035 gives 0.12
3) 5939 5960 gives 0.14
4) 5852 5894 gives 0.12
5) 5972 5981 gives 0.08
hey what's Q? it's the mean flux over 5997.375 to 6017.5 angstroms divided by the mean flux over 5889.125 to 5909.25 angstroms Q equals 1.1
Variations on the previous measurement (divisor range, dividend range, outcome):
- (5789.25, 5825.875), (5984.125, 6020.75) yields 0.85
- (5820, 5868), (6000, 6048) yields 0.90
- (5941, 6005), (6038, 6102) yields 1.09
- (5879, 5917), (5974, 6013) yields 1.05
